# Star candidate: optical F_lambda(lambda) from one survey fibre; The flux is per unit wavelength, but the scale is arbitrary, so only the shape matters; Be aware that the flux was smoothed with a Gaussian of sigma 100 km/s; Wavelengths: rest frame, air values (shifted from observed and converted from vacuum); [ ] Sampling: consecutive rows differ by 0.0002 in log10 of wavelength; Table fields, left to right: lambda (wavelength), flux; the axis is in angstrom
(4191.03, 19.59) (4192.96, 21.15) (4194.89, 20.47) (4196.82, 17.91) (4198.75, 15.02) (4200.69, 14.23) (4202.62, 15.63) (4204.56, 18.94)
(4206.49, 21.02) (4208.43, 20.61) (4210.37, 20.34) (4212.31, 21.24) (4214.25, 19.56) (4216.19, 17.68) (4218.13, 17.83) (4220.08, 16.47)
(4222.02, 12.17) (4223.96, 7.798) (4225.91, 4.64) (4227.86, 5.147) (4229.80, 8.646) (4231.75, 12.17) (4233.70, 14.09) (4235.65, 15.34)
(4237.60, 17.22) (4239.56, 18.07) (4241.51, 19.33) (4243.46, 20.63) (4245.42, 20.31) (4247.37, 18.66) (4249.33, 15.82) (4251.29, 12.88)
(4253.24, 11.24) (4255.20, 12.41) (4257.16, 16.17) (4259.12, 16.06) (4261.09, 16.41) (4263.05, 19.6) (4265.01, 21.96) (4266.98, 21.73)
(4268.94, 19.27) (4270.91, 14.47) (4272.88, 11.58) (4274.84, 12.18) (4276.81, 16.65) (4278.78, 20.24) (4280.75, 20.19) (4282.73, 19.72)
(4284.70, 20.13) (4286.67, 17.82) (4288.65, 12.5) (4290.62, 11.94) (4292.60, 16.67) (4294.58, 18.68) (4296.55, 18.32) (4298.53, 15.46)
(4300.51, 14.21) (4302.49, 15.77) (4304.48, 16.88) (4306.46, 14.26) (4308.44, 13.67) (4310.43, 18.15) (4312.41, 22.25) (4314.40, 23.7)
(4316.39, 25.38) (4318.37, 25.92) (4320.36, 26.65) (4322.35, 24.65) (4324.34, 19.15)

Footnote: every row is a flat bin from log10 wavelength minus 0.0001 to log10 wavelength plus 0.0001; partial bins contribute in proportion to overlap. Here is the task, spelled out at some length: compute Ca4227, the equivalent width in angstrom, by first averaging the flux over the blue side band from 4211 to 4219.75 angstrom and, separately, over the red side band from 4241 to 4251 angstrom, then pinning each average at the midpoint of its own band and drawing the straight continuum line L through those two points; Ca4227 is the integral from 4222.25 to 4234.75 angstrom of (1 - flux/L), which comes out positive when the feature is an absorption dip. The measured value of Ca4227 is 6.50 angstrom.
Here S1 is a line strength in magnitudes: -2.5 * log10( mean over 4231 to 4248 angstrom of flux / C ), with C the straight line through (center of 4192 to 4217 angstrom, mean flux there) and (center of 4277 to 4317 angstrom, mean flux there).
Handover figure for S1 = 0.06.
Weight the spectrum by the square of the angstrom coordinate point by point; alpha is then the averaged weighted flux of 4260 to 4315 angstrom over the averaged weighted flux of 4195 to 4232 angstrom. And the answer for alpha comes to 1.2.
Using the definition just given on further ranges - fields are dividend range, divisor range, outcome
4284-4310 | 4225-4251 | 1.12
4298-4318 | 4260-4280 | 1.07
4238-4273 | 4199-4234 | 1.17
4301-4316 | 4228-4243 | 1.27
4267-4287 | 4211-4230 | 1.33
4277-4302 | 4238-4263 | 1.05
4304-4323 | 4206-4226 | 1.33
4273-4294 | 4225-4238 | 1.58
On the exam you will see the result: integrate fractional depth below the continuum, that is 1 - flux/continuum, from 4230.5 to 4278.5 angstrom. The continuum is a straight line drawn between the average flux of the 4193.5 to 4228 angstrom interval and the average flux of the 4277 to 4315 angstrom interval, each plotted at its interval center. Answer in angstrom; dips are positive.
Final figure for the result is 1.0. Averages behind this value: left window 16.2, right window 17.3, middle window 16.4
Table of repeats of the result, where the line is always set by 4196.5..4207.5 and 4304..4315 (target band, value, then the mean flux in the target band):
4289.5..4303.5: 1.62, 15.8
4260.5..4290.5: 0.41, 17.5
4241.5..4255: 0.73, 16.6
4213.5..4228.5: 3.93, 12.7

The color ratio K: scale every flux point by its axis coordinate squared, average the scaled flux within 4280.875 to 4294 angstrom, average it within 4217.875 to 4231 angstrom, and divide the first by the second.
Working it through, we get 1.7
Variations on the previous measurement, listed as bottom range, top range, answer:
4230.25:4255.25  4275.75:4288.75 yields 1.18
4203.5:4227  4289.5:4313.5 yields 1.04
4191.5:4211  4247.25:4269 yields 0.92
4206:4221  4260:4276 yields 0.91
